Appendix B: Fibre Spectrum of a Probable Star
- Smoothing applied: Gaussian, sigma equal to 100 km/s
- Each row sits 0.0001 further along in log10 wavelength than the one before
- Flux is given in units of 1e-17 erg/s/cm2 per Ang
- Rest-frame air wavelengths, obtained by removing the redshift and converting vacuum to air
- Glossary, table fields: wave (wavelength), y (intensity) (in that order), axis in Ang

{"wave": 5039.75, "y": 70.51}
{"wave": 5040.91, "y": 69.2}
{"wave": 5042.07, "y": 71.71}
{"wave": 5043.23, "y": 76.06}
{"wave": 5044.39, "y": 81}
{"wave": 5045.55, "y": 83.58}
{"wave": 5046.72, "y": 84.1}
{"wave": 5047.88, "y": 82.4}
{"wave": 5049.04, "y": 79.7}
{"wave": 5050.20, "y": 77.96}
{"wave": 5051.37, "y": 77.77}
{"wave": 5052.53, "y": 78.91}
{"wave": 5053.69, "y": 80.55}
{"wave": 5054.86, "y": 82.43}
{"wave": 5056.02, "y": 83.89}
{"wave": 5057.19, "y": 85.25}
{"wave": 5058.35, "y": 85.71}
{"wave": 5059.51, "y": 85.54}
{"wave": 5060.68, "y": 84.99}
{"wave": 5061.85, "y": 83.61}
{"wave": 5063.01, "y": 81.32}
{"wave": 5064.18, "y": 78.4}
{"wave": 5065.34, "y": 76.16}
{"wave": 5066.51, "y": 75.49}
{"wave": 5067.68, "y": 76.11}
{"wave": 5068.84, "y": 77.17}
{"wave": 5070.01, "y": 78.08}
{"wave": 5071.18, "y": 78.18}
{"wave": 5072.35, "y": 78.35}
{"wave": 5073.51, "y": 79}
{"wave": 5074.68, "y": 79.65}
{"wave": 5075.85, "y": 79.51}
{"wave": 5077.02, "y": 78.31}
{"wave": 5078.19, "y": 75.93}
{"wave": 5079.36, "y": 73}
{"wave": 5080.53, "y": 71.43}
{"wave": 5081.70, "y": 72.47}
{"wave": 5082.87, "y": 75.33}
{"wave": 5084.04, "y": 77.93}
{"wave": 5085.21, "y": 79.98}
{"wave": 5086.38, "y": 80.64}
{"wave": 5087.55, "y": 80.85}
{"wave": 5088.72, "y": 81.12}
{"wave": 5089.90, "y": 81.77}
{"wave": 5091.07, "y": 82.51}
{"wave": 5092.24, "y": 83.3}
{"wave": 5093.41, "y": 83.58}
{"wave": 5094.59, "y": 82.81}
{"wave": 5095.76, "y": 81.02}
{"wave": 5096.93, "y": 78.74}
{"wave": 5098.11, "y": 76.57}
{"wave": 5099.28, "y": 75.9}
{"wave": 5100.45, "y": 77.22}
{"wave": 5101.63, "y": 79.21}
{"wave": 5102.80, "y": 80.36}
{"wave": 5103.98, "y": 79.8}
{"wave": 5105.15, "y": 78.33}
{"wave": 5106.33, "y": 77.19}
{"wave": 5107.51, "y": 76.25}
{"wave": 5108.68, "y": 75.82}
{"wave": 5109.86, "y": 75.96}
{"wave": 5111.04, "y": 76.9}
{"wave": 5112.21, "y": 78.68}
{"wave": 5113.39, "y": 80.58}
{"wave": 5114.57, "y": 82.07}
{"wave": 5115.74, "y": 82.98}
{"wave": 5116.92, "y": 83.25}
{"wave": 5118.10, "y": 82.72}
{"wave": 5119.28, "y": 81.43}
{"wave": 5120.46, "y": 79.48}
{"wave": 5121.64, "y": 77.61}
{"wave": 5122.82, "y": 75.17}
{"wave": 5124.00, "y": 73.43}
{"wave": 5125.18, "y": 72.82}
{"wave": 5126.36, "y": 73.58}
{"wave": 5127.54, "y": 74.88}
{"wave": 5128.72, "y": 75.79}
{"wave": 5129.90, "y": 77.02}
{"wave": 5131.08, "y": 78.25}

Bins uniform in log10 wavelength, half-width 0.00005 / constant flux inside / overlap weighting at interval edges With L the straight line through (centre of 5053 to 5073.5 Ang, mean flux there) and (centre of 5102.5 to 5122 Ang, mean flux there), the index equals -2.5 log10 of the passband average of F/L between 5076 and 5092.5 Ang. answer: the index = 0.03 mag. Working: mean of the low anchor 80.6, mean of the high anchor 79.4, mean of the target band 78.1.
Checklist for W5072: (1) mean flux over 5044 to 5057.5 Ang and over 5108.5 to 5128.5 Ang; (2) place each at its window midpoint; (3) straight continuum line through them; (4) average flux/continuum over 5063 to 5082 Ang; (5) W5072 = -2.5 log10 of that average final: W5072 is 0.05 mag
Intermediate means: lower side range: 81.3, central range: 76.9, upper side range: 78.1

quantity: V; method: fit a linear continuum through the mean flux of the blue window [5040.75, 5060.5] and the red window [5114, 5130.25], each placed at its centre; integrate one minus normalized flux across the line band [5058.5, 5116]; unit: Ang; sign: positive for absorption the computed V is 0.3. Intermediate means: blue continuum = 80.7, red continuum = 78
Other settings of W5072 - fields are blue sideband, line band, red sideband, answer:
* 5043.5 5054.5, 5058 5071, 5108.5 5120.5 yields 0.01 mag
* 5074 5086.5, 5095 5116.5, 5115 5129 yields -0.02 mag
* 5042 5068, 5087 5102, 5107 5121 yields 0.00 mag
